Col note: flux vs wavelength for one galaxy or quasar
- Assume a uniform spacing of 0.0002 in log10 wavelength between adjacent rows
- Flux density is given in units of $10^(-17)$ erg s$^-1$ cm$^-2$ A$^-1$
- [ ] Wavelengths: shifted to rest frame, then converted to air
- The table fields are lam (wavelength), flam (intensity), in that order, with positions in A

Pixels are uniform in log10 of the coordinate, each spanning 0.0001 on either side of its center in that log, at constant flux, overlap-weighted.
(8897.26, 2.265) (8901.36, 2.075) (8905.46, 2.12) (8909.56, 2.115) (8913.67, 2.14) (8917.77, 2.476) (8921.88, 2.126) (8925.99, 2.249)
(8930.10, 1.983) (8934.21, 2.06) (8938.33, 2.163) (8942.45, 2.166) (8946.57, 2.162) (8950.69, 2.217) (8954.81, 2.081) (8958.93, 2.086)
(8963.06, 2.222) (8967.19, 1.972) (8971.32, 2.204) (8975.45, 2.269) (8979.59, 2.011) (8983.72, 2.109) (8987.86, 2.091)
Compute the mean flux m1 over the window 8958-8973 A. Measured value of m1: 2.12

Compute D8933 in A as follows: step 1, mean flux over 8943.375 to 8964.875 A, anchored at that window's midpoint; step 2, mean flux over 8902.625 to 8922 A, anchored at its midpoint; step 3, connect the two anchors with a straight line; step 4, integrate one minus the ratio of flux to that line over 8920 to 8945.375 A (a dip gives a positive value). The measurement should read 0.6 A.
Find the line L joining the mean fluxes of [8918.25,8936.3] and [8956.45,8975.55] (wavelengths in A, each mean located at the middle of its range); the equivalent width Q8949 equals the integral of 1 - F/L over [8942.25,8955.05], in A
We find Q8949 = -0.17 A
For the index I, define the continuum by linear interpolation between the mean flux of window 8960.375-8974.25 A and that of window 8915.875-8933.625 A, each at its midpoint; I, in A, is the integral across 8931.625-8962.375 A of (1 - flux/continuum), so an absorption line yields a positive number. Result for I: 0.4 A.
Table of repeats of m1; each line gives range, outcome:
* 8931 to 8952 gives 2.14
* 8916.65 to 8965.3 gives 2.16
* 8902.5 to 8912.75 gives 2.12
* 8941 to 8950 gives 2.17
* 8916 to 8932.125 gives 2.2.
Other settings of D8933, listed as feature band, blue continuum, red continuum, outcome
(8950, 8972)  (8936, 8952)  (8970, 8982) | 0.45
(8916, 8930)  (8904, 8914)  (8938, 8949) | -0.64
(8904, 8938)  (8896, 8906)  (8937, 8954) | -0.01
